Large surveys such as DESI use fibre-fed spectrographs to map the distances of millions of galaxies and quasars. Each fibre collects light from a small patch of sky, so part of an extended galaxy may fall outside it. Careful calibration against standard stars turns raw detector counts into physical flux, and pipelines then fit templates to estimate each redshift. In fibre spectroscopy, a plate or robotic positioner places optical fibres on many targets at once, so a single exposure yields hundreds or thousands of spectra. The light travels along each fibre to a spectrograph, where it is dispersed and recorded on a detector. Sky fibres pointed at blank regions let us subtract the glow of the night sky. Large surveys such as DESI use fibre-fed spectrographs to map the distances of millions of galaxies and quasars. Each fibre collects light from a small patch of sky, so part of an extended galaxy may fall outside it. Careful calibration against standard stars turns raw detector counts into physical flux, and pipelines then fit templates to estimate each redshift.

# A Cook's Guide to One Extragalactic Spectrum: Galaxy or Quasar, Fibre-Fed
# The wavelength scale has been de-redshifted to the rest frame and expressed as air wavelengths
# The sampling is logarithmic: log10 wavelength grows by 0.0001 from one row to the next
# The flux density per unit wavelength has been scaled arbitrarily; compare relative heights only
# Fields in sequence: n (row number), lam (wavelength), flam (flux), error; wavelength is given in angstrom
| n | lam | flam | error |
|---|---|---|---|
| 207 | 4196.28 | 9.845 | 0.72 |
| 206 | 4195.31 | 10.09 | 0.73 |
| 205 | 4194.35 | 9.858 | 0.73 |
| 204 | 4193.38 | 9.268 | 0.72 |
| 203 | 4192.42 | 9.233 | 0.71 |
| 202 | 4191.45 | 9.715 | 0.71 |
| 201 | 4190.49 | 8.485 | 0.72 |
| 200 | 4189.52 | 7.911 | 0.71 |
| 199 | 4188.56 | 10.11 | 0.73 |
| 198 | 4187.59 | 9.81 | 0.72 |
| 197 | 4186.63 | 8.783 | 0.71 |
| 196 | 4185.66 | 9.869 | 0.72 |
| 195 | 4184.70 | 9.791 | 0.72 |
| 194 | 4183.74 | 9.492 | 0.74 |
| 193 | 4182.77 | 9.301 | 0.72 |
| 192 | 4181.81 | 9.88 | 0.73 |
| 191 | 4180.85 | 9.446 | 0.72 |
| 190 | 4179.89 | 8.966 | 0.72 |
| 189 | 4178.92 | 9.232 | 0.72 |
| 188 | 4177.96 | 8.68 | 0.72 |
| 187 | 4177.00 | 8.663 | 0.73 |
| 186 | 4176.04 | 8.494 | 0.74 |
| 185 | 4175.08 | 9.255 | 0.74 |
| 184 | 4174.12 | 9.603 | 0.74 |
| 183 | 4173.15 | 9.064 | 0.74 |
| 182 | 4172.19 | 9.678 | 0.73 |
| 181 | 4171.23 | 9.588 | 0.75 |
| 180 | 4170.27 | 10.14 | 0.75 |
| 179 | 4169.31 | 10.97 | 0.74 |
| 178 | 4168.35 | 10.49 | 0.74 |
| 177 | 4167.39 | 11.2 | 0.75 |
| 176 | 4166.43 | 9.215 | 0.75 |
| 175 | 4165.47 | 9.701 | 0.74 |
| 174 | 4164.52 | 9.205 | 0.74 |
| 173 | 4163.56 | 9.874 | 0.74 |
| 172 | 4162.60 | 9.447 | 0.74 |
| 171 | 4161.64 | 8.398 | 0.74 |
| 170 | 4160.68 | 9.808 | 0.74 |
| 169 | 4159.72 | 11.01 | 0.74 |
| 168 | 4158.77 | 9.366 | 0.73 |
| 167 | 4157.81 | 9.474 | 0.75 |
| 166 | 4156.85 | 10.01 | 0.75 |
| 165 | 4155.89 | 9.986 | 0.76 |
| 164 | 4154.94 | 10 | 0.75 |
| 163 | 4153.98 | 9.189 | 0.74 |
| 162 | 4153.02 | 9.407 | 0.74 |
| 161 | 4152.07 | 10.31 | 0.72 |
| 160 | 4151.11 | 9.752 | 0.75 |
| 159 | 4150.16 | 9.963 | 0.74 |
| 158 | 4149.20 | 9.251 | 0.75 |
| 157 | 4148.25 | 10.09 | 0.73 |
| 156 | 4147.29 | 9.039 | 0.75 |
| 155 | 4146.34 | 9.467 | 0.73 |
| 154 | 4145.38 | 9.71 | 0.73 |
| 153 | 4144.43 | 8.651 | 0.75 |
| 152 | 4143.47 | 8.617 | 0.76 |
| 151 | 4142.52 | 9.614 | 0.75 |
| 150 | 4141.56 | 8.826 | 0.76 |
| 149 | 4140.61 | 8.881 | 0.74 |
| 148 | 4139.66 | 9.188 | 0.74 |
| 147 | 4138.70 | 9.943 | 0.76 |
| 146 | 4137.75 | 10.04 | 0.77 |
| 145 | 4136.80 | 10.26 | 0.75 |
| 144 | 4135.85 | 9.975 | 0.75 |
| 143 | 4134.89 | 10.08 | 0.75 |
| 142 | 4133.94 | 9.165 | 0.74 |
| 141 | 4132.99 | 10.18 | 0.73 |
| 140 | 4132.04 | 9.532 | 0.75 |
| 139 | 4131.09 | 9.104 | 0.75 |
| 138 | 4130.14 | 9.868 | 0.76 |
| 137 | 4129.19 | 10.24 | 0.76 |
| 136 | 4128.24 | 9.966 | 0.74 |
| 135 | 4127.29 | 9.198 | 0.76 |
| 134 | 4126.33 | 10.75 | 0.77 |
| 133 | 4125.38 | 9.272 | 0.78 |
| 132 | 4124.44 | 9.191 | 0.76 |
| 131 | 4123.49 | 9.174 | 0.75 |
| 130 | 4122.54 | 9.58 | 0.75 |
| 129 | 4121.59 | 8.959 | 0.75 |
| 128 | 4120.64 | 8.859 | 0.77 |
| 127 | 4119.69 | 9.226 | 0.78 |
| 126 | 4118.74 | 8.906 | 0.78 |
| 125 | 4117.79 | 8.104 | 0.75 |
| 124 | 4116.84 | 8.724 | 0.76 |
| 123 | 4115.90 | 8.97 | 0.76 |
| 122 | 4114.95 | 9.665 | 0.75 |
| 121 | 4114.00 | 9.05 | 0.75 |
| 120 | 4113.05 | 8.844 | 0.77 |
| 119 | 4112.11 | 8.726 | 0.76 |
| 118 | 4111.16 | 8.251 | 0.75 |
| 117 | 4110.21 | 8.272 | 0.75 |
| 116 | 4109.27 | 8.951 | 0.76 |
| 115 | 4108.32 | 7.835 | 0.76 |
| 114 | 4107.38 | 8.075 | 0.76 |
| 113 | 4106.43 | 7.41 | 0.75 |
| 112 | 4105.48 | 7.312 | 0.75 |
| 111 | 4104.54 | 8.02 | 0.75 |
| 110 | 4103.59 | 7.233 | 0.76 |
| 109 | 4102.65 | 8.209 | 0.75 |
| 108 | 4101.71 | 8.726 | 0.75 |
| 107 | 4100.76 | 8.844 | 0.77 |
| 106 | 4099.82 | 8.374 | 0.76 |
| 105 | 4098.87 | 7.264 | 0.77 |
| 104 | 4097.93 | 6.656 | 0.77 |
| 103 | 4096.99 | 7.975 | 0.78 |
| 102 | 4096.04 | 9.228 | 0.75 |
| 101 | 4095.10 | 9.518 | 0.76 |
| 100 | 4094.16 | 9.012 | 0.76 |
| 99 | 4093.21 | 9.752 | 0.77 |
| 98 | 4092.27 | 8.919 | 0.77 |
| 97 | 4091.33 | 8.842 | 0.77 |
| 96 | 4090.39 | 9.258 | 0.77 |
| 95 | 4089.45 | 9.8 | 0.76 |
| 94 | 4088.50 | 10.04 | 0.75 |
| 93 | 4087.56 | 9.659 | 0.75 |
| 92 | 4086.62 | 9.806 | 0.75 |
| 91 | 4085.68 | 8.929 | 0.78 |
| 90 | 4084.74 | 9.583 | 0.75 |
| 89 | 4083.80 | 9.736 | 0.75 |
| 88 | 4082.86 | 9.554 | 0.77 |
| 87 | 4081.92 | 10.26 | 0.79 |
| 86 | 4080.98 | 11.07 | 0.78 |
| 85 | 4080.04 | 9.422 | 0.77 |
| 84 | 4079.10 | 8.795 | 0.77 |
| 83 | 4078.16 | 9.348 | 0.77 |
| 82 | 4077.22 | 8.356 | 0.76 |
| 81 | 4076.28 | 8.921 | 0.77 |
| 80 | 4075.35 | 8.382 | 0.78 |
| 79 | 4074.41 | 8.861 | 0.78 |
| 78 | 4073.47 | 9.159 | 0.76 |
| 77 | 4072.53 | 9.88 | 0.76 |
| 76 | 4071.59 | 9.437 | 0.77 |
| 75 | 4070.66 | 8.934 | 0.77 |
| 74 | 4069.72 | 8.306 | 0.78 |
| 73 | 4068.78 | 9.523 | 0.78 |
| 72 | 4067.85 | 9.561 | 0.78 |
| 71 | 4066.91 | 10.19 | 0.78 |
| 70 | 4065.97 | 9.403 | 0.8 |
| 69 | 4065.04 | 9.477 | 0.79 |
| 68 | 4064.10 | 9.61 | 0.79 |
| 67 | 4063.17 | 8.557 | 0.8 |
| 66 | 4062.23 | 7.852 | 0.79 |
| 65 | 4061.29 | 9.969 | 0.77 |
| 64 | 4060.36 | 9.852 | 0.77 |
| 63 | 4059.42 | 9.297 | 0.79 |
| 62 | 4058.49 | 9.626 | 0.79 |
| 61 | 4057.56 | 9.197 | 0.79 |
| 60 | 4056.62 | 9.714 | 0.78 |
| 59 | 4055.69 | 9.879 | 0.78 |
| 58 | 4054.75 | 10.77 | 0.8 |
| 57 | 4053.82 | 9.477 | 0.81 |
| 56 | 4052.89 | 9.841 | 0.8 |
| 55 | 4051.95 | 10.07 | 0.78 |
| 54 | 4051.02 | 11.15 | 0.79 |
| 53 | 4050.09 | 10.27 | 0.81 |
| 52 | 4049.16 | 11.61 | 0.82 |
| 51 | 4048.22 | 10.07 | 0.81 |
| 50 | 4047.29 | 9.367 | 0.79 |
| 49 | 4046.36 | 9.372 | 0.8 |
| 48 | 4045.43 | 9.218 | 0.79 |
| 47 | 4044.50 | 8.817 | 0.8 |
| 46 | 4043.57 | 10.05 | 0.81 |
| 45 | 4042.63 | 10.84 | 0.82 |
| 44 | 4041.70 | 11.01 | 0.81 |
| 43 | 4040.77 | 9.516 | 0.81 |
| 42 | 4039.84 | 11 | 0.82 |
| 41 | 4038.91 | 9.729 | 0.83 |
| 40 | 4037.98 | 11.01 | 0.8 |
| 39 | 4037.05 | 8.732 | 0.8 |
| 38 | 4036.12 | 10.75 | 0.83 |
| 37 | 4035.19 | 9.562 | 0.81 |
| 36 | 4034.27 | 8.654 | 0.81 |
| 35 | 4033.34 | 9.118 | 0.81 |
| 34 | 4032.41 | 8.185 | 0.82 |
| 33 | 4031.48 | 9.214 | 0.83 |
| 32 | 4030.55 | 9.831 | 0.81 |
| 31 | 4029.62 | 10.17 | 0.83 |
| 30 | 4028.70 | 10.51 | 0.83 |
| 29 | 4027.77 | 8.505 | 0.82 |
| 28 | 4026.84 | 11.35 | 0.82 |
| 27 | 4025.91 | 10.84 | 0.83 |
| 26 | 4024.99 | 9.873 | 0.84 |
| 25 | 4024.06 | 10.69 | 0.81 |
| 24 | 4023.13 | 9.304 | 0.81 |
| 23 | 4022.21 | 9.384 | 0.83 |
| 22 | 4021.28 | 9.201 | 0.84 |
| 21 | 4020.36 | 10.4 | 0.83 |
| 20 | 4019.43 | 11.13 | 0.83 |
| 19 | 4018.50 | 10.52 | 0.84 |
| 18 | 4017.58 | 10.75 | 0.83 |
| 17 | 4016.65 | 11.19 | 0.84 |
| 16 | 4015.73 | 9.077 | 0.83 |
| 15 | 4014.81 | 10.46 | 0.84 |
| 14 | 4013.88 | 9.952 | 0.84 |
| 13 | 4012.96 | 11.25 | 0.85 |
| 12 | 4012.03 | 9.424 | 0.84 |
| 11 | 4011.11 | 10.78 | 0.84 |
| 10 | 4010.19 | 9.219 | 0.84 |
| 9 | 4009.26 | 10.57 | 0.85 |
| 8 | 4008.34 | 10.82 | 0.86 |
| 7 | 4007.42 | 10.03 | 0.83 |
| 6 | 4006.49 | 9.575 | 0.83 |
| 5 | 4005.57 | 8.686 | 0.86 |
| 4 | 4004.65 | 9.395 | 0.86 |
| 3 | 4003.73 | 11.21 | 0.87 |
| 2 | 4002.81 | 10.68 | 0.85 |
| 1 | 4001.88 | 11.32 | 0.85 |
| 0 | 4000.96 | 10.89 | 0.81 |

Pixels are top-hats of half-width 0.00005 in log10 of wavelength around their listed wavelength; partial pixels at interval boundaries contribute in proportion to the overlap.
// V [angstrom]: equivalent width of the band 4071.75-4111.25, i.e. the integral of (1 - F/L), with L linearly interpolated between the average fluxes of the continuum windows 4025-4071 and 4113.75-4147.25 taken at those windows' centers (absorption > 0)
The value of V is 2.9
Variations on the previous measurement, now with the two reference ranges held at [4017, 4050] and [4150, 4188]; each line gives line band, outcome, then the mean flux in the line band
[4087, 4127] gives 4.2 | 8.75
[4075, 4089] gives 0.5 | 9.47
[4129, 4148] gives 0.3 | 9.51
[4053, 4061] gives 0.1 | 9.75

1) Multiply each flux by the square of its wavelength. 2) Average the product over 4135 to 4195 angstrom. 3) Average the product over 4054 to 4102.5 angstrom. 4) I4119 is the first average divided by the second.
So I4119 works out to 1.1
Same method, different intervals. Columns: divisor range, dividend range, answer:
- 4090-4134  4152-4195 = 1.11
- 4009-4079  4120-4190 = 1.03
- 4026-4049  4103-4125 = 0.91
